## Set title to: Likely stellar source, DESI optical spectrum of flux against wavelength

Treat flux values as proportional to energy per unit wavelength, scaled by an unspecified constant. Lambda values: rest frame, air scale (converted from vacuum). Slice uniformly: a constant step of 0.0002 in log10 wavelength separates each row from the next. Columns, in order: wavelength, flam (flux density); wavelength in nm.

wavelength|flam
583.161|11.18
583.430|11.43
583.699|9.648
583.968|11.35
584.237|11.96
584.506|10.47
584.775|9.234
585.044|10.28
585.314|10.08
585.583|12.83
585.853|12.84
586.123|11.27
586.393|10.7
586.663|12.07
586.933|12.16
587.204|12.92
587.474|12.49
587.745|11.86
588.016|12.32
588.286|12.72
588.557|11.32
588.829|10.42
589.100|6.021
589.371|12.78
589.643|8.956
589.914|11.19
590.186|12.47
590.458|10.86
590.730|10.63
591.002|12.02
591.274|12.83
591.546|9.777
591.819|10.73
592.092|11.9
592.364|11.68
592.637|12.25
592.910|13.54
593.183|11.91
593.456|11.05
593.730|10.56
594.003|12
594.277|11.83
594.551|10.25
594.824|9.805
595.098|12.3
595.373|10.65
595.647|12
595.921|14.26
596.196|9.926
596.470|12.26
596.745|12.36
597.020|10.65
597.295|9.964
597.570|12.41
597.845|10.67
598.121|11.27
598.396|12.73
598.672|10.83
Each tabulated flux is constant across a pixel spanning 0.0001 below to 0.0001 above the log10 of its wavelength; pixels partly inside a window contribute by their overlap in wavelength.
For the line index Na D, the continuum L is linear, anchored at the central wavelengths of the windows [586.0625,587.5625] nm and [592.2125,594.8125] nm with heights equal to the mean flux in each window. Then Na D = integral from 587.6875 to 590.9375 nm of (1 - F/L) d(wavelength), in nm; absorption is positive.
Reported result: 0.23 nm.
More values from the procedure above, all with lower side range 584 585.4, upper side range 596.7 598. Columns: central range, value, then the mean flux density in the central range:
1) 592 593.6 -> -0.170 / 12.1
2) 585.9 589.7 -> -0.261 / 11.4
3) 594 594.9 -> 0.007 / 10.9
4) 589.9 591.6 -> -0.110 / 11.5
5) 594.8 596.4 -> -0.087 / 11.6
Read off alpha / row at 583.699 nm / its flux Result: 9.648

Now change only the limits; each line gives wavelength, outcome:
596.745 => 12.36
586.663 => 12.07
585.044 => 10.28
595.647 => 12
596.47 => 12.26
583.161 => 11.18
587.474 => 12.49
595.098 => 12.3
